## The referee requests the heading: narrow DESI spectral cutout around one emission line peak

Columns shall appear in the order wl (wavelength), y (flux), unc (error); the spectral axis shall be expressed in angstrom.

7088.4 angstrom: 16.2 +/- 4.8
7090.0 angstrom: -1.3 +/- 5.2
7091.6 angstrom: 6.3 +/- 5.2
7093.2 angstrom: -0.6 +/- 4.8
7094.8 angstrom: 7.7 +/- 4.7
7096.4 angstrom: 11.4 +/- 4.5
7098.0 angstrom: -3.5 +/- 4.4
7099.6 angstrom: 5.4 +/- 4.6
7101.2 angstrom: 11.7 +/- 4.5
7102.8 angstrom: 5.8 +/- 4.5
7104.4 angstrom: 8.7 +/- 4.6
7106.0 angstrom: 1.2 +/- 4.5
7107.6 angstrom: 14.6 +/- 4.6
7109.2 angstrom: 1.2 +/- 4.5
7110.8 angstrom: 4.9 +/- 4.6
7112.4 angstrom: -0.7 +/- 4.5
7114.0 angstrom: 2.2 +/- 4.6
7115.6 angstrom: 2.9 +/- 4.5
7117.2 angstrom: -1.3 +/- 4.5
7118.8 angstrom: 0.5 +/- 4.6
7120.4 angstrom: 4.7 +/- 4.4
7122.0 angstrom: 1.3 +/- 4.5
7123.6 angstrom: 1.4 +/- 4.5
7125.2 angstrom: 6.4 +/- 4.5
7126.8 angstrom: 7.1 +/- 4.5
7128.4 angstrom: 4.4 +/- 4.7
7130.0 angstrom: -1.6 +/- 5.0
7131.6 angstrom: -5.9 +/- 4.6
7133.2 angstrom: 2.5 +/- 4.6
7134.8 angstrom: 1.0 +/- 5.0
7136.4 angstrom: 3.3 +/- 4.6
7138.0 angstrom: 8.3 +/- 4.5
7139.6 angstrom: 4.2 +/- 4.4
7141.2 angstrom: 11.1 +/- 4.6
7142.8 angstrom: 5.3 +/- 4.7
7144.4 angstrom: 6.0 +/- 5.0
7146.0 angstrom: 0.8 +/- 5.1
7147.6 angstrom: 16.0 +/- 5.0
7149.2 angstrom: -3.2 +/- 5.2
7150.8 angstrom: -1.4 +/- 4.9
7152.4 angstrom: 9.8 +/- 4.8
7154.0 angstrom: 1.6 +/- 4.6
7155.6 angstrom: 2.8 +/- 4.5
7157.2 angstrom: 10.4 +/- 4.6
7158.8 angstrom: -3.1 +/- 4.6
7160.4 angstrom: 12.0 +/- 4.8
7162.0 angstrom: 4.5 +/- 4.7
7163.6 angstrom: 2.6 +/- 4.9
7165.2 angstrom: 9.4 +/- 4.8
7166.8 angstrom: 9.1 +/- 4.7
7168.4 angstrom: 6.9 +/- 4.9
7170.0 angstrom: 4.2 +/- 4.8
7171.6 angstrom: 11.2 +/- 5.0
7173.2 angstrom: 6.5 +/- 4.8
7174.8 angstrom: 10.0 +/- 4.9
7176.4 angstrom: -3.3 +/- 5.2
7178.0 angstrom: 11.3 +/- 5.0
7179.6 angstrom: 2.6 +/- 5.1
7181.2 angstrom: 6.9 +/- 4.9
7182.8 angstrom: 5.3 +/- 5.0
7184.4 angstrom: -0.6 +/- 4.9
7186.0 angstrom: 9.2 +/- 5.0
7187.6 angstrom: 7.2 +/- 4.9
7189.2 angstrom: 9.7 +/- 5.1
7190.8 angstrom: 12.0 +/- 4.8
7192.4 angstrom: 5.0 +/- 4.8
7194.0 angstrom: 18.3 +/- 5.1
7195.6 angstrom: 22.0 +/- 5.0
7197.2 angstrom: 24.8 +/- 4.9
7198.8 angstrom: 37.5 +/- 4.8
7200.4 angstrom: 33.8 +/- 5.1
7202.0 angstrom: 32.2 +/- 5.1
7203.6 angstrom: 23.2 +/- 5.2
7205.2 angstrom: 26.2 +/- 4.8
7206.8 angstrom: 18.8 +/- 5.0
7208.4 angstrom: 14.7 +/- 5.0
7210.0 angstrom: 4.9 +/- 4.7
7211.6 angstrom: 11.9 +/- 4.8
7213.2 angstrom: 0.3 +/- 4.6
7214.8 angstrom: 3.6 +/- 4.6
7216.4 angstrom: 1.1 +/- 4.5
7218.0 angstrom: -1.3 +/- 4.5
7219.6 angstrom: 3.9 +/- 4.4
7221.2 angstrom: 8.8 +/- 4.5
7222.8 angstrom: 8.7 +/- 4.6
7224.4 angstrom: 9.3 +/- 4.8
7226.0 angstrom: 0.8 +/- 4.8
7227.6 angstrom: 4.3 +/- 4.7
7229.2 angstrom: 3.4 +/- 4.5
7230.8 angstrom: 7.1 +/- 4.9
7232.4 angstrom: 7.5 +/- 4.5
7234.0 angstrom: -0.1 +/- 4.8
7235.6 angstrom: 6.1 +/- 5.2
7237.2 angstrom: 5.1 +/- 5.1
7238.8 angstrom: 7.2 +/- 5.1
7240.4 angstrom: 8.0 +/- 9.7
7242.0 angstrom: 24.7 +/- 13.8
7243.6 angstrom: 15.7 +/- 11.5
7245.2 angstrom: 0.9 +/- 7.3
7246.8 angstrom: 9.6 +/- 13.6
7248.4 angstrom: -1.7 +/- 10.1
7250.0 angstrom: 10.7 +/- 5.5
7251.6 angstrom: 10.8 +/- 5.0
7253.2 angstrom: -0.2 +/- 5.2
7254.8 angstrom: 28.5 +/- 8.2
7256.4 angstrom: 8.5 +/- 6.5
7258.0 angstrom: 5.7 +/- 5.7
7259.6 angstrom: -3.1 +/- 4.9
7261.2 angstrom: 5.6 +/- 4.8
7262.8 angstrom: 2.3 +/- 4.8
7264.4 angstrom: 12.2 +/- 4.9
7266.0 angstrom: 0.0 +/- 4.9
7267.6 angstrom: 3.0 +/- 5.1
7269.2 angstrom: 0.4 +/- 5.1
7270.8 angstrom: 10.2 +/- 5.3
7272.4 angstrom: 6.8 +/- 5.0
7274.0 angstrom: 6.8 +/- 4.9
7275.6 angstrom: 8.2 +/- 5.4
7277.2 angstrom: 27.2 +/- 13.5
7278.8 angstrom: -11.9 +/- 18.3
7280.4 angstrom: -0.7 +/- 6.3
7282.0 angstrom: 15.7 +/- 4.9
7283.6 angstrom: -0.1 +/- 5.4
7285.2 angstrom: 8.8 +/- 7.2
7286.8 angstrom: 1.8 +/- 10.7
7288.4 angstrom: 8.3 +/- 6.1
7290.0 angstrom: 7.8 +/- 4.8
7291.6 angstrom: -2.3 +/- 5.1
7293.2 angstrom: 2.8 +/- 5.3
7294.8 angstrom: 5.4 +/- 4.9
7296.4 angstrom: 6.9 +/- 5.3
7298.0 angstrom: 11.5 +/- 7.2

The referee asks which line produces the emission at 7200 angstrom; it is [O II] 3727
